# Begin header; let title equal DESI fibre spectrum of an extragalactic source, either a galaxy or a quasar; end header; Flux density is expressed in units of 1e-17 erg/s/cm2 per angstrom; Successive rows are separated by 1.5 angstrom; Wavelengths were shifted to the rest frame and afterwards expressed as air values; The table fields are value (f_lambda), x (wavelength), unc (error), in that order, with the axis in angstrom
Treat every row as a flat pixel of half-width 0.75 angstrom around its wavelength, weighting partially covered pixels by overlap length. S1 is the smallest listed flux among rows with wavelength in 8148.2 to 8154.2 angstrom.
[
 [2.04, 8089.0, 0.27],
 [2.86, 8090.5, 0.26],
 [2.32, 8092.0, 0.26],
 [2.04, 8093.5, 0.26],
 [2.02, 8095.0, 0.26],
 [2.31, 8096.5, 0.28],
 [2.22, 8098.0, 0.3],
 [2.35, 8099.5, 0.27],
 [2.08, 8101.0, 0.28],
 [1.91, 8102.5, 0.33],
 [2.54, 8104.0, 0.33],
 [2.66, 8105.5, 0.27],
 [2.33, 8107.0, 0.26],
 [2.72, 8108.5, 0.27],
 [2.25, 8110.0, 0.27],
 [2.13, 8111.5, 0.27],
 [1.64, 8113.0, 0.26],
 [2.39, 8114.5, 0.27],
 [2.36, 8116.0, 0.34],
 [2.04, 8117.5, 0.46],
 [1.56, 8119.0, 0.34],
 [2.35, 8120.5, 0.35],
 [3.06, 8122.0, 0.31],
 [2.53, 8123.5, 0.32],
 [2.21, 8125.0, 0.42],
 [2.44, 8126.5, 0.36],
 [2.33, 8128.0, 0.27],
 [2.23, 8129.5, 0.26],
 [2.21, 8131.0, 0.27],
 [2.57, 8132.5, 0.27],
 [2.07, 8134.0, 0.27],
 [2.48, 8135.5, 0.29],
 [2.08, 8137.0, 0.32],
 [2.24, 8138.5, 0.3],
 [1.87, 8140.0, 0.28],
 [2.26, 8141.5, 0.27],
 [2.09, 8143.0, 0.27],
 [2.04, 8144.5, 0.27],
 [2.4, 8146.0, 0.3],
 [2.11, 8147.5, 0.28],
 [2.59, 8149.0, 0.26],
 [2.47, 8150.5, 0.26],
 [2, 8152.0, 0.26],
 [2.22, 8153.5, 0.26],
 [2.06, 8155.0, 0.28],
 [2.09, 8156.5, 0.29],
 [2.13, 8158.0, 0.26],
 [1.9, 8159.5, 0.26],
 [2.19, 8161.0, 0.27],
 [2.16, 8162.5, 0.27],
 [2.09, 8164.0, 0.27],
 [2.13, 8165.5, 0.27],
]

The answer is 2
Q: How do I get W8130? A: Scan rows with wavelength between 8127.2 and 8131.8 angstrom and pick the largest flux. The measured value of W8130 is 2.33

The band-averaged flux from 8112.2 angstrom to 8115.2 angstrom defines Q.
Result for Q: 2.01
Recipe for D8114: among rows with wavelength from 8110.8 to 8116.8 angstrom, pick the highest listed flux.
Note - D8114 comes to 2.39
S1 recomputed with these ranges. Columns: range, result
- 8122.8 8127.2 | 2.21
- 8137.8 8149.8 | 1.87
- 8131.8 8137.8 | 2.07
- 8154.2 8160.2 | 1.9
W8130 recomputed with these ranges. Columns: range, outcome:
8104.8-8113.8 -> 2.72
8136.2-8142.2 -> 2.26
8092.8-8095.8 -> 2.04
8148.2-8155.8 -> 2.59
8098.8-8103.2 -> 2.35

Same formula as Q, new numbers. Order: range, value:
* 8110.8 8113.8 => 1.89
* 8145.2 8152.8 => 2.31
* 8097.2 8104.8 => 2.22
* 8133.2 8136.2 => 2.28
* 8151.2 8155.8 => 2.1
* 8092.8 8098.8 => 2.15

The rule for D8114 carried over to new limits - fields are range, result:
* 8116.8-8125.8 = 3.06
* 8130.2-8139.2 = 2.57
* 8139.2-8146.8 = 2.4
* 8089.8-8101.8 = 2.86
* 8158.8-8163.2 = 2.19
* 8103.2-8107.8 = 2.66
